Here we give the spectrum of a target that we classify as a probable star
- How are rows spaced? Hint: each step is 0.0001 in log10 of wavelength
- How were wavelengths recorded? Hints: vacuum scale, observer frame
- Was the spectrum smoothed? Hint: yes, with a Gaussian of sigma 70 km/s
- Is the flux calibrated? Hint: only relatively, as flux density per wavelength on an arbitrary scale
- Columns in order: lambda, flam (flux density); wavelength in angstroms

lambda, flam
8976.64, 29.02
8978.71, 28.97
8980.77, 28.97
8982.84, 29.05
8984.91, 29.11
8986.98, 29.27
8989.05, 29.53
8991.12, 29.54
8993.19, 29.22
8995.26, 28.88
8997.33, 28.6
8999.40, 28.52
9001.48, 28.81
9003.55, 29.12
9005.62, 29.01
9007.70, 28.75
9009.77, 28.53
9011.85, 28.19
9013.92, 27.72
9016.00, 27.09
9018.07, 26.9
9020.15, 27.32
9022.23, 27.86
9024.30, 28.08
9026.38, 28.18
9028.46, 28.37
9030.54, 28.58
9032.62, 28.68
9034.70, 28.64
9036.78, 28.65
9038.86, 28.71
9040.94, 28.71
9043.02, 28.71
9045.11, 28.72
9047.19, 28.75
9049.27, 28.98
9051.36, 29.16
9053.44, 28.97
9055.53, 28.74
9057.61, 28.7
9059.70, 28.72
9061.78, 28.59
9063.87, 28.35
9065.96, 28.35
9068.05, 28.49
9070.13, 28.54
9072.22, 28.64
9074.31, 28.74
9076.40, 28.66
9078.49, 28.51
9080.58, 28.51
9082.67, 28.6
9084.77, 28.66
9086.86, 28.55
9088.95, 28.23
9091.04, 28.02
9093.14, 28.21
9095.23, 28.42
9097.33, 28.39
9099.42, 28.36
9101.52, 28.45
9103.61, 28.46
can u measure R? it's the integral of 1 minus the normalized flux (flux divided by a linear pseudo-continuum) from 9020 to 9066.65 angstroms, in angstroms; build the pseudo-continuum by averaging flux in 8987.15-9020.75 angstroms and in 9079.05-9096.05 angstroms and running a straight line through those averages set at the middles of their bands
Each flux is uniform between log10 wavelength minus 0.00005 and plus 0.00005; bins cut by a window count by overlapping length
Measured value -0.2 angstroms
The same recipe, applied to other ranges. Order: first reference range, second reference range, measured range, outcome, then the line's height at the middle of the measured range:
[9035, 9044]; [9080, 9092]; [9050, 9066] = -0.1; 28.6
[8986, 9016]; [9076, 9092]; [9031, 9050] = -0.1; 28.6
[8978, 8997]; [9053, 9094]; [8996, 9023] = 0.7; 29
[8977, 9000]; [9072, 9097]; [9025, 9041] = 0.1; 28.8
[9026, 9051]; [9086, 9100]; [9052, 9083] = -0.2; 28.5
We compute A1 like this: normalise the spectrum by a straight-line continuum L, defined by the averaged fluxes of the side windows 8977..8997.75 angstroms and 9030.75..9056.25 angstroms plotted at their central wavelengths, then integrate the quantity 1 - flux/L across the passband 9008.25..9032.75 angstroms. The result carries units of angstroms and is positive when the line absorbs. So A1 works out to 0.8 angstroms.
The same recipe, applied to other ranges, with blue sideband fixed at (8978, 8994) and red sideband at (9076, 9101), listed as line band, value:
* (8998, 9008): 0.1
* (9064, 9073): 0.0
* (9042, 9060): -0.1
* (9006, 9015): 0.2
